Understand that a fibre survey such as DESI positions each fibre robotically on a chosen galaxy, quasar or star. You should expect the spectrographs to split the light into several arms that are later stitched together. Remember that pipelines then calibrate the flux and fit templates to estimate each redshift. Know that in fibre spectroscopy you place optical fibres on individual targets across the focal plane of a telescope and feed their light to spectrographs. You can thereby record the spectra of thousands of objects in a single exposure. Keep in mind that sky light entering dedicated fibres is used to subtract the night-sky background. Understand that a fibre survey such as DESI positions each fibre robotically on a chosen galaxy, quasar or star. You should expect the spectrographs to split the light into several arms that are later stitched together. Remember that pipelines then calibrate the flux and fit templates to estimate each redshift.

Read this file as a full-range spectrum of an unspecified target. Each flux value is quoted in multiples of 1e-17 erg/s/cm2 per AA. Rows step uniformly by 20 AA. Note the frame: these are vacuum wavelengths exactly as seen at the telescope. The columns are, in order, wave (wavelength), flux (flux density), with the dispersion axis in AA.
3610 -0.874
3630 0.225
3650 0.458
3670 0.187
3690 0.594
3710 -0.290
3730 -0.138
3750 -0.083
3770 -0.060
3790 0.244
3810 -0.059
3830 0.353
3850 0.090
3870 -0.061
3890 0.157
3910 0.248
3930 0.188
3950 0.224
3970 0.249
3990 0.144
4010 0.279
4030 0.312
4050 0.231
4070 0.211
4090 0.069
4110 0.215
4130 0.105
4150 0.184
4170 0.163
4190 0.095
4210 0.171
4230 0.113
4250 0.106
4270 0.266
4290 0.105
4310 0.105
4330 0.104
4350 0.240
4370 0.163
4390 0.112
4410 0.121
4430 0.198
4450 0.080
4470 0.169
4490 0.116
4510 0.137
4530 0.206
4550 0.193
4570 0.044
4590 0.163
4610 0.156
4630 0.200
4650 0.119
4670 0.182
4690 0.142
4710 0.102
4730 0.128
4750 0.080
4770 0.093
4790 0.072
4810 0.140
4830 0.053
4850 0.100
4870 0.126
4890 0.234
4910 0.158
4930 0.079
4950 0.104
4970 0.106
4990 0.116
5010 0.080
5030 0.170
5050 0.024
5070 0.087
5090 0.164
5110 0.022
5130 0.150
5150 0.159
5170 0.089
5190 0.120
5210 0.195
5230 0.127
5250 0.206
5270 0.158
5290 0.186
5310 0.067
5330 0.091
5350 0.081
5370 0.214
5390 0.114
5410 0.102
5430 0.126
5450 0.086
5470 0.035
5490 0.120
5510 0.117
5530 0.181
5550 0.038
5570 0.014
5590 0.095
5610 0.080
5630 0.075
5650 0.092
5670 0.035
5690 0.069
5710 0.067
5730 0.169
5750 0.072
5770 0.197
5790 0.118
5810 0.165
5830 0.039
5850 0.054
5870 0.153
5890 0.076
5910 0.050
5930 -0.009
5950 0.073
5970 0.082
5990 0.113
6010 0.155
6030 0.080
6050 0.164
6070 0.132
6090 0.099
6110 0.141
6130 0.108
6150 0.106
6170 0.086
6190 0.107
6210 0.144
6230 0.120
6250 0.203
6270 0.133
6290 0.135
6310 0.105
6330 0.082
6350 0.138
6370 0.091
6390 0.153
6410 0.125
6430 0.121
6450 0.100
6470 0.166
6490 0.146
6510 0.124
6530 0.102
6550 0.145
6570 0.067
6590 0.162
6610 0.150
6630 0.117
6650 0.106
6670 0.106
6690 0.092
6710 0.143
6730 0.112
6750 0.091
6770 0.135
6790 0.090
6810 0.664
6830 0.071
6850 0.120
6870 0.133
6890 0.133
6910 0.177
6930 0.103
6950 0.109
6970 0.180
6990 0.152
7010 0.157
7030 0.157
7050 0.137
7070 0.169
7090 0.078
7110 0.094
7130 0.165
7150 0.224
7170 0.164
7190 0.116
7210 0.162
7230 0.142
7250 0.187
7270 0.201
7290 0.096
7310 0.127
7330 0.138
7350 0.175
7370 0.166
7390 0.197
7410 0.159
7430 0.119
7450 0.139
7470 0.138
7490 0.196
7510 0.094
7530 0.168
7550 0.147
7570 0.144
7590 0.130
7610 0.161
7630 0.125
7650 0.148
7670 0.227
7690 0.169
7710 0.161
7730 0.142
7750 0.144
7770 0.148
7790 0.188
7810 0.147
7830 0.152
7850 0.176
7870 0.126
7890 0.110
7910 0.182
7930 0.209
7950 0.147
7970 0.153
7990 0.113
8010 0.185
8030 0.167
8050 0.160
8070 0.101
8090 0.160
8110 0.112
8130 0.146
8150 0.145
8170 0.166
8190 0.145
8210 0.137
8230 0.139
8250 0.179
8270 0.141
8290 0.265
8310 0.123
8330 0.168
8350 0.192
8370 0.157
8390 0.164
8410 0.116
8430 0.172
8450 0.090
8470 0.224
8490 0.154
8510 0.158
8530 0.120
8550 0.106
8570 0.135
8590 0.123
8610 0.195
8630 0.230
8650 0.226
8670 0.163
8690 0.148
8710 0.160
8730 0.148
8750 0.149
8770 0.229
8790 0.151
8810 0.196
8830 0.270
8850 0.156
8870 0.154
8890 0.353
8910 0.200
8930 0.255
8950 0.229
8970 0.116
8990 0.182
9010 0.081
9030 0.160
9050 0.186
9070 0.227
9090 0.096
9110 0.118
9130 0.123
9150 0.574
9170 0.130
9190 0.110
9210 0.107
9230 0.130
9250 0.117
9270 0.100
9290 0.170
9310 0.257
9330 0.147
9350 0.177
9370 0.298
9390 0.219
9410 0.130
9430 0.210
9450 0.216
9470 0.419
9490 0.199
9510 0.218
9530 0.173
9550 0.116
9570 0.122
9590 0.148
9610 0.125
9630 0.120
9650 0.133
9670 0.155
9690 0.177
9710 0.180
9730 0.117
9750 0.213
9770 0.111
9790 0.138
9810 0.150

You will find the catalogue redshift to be 0.83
